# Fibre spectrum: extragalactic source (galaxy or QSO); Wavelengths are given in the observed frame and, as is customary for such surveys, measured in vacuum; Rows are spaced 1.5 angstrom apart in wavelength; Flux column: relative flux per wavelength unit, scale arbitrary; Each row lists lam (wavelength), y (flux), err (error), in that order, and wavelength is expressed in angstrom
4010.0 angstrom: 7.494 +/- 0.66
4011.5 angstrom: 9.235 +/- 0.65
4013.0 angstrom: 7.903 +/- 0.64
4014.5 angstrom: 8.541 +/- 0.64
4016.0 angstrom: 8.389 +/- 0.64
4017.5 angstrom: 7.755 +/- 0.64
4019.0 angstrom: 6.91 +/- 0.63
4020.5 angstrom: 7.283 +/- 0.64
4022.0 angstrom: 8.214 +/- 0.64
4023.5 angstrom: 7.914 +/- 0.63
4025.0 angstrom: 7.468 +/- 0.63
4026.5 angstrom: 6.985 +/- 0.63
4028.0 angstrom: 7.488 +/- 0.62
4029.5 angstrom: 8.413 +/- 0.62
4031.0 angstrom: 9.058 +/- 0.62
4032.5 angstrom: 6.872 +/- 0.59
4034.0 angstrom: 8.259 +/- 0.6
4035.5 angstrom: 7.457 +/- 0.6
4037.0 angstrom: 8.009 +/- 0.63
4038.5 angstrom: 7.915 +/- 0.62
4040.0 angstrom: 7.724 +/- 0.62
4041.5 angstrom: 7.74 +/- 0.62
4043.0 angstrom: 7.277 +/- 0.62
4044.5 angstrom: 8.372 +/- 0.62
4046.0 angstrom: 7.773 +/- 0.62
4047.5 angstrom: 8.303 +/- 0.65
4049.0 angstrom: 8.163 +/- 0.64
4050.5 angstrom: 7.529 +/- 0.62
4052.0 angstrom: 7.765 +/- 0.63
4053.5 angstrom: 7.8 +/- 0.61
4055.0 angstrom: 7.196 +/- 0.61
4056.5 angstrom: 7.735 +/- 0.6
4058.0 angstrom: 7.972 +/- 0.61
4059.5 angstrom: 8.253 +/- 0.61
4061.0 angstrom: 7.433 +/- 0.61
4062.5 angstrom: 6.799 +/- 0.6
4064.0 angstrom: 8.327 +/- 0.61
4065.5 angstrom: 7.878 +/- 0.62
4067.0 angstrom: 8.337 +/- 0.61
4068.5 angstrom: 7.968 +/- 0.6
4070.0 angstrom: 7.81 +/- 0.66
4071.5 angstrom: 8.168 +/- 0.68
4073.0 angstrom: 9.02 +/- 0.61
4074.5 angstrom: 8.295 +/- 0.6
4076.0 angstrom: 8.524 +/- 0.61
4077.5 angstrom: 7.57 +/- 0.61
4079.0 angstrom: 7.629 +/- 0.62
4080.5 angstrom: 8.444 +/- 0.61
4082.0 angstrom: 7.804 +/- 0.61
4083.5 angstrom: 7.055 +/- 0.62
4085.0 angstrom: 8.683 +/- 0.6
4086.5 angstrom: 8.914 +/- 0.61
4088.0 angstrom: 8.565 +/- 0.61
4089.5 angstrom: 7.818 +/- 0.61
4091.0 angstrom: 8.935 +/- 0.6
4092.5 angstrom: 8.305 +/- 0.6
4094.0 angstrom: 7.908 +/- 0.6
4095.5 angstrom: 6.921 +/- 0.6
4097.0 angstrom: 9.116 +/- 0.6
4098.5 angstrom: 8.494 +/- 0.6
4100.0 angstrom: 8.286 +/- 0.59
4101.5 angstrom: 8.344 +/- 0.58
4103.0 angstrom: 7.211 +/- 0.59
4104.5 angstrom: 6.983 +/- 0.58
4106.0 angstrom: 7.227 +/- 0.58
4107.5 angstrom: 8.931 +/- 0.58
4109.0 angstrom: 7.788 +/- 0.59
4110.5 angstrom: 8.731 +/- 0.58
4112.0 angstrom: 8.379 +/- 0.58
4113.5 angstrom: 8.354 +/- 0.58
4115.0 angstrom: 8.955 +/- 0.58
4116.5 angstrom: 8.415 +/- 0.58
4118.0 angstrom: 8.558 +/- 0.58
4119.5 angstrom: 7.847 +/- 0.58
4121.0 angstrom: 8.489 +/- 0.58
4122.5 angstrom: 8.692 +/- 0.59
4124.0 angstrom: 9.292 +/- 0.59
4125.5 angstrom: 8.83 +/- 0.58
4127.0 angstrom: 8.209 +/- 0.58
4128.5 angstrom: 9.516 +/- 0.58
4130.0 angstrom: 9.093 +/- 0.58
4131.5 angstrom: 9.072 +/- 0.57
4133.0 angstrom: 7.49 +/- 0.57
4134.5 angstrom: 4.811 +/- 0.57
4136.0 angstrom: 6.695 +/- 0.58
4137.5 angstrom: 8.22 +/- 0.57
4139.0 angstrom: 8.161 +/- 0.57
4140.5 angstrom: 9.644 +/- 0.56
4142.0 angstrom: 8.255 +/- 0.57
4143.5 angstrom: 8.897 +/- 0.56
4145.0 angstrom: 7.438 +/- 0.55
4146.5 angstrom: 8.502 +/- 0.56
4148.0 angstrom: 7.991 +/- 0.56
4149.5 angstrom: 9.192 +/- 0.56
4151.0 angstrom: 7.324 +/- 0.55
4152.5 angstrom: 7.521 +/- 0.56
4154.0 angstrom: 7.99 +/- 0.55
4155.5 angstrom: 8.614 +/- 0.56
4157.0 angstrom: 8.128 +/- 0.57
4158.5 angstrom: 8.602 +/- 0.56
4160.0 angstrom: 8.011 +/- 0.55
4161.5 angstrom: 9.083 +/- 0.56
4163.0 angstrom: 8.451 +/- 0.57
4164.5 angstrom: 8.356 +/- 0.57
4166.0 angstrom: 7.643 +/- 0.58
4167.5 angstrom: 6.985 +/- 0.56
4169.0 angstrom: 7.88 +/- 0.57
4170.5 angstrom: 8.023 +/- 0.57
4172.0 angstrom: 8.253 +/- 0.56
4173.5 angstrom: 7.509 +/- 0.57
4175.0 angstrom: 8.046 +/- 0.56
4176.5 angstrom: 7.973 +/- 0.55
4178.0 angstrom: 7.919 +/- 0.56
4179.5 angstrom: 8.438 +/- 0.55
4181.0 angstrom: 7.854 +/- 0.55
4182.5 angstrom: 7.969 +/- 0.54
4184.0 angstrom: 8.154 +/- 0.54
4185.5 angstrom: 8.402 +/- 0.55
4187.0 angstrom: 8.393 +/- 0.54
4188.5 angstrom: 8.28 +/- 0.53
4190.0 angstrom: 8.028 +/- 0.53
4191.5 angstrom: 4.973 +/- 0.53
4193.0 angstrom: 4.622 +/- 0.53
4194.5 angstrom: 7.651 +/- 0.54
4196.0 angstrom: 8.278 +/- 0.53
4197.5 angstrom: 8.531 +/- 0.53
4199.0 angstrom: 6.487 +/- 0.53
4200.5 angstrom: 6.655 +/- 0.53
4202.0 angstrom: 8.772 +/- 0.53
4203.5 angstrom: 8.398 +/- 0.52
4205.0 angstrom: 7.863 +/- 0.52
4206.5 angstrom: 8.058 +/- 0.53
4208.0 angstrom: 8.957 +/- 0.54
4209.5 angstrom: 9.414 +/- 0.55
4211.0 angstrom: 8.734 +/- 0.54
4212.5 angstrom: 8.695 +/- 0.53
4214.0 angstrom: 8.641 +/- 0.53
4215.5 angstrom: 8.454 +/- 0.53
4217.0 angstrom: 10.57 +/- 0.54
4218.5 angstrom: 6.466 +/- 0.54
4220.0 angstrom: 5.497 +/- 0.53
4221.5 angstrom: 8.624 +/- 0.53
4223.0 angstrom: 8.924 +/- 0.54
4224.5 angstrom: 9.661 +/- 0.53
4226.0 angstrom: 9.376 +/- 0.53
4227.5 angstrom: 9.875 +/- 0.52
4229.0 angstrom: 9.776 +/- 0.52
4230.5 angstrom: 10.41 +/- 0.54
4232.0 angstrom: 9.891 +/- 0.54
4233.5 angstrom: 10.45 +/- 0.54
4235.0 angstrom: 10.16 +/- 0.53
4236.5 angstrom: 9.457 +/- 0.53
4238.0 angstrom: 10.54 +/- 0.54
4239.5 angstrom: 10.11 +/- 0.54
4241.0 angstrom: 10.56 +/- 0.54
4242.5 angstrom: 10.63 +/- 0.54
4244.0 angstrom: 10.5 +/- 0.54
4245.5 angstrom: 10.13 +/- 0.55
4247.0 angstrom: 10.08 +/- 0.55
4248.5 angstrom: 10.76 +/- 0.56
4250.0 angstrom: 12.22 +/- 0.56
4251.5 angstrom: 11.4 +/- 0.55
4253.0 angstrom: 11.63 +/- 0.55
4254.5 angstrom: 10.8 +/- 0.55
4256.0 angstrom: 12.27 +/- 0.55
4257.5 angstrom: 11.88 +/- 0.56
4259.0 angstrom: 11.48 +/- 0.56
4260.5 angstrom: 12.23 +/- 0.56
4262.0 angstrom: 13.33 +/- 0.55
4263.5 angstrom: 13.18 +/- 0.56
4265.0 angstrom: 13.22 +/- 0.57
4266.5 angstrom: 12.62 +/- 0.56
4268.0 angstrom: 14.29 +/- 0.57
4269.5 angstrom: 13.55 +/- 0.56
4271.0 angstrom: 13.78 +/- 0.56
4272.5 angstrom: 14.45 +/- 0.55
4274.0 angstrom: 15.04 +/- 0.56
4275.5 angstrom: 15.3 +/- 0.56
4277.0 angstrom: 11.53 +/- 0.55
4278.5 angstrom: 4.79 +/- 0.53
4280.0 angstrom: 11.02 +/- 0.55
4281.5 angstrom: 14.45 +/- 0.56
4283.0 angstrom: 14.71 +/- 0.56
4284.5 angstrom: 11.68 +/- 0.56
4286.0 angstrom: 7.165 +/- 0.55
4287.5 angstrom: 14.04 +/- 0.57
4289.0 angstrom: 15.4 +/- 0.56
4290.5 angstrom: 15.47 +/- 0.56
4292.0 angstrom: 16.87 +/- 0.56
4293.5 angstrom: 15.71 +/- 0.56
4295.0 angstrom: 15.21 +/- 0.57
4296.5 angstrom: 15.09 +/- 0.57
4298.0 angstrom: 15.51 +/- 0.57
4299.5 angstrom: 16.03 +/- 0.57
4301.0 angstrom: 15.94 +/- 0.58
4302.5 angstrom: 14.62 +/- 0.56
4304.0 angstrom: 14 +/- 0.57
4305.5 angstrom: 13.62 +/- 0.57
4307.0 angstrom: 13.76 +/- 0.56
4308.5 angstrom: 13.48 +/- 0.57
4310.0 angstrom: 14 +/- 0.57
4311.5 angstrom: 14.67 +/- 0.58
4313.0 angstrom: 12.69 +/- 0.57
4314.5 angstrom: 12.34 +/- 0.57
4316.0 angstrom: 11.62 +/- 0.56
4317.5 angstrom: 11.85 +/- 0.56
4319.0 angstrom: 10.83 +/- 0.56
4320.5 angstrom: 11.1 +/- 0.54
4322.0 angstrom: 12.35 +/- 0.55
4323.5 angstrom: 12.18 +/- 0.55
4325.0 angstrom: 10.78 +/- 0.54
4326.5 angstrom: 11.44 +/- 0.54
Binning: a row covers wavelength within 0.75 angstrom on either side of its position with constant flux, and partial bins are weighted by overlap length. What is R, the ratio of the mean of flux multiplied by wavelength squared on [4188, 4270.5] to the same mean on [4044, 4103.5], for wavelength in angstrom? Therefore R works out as 1.31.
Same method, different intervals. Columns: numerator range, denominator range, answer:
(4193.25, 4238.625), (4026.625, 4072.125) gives 1.21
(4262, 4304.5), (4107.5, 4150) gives 1.77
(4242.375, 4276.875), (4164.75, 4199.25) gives 1.67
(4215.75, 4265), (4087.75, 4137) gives 1.36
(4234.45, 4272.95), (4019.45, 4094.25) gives 1.62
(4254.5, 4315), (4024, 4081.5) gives 1.91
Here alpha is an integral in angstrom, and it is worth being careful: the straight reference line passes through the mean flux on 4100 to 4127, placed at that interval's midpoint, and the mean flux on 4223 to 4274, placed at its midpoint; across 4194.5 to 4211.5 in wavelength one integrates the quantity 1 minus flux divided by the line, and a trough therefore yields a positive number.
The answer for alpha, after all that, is 3.6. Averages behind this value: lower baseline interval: 8.29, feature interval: 8.16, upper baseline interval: 11.4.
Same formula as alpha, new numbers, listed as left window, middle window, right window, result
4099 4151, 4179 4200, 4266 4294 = 5.6 angstrom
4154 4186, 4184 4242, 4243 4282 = 8.1 angstrom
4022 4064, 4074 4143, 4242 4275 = 7.0 angstrom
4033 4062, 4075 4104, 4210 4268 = 0.9 angstrom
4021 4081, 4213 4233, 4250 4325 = 4.7 angstrom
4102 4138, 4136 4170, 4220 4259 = 2.2 angstrom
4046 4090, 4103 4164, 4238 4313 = 8.2 angstrom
